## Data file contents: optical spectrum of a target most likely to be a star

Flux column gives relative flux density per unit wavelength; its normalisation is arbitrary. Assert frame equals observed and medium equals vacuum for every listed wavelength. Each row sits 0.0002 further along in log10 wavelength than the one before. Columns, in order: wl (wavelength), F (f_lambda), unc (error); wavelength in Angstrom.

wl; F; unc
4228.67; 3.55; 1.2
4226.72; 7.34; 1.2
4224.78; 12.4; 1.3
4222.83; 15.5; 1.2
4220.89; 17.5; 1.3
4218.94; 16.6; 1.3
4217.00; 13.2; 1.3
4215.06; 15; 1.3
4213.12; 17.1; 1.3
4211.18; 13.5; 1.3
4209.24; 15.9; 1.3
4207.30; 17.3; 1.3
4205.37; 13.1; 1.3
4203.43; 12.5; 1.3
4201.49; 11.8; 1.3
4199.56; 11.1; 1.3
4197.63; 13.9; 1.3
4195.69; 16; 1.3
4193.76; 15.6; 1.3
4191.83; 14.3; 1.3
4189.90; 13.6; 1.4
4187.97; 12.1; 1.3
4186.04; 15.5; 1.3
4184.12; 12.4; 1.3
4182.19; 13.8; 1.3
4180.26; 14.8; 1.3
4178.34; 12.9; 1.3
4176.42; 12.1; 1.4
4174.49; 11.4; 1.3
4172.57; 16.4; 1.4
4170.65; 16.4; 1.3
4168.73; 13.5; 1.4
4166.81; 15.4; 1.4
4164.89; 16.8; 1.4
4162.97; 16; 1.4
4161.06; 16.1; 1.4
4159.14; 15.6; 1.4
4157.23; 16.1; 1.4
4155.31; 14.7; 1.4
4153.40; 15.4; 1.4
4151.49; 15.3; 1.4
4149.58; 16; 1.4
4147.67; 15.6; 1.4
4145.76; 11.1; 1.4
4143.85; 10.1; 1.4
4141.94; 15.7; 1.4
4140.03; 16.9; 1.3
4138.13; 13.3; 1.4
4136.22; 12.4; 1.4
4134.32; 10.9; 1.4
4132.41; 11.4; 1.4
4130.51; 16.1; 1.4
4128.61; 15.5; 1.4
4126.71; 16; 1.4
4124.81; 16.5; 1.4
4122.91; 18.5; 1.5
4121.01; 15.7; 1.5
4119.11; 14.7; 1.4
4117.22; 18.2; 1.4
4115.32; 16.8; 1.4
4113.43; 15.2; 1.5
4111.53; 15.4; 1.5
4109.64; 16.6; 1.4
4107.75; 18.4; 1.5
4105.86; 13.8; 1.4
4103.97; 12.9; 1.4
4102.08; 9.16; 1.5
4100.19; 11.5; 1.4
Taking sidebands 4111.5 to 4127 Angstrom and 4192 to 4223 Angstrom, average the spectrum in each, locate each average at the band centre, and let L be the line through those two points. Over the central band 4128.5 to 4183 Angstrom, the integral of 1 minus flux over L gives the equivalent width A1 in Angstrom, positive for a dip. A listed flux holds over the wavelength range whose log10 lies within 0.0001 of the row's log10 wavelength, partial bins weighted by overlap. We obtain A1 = 4.5 Angstrom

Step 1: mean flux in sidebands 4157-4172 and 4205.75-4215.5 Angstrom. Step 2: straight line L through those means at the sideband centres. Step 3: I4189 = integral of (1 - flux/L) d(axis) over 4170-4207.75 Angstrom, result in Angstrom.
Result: 4.6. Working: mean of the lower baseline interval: 15.7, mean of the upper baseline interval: 15.6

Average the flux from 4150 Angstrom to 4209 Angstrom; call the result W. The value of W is 14.4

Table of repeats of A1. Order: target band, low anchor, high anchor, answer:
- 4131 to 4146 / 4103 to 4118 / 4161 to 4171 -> 2.71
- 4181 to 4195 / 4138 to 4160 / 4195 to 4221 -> 0.58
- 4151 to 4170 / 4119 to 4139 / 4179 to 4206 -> -1.87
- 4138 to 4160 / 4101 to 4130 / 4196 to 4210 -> 0.22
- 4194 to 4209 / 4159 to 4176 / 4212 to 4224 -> 1.61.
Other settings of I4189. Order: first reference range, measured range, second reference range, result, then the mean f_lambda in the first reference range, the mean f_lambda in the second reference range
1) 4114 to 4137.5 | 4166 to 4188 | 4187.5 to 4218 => 0.8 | 15.2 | 14.2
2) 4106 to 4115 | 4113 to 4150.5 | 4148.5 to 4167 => 2.8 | 16.2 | 15.8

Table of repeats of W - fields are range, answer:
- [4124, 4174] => 14.8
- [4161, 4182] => 14.6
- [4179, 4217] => 14.1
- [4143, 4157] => 14.2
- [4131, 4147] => 12.9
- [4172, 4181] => 13.4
